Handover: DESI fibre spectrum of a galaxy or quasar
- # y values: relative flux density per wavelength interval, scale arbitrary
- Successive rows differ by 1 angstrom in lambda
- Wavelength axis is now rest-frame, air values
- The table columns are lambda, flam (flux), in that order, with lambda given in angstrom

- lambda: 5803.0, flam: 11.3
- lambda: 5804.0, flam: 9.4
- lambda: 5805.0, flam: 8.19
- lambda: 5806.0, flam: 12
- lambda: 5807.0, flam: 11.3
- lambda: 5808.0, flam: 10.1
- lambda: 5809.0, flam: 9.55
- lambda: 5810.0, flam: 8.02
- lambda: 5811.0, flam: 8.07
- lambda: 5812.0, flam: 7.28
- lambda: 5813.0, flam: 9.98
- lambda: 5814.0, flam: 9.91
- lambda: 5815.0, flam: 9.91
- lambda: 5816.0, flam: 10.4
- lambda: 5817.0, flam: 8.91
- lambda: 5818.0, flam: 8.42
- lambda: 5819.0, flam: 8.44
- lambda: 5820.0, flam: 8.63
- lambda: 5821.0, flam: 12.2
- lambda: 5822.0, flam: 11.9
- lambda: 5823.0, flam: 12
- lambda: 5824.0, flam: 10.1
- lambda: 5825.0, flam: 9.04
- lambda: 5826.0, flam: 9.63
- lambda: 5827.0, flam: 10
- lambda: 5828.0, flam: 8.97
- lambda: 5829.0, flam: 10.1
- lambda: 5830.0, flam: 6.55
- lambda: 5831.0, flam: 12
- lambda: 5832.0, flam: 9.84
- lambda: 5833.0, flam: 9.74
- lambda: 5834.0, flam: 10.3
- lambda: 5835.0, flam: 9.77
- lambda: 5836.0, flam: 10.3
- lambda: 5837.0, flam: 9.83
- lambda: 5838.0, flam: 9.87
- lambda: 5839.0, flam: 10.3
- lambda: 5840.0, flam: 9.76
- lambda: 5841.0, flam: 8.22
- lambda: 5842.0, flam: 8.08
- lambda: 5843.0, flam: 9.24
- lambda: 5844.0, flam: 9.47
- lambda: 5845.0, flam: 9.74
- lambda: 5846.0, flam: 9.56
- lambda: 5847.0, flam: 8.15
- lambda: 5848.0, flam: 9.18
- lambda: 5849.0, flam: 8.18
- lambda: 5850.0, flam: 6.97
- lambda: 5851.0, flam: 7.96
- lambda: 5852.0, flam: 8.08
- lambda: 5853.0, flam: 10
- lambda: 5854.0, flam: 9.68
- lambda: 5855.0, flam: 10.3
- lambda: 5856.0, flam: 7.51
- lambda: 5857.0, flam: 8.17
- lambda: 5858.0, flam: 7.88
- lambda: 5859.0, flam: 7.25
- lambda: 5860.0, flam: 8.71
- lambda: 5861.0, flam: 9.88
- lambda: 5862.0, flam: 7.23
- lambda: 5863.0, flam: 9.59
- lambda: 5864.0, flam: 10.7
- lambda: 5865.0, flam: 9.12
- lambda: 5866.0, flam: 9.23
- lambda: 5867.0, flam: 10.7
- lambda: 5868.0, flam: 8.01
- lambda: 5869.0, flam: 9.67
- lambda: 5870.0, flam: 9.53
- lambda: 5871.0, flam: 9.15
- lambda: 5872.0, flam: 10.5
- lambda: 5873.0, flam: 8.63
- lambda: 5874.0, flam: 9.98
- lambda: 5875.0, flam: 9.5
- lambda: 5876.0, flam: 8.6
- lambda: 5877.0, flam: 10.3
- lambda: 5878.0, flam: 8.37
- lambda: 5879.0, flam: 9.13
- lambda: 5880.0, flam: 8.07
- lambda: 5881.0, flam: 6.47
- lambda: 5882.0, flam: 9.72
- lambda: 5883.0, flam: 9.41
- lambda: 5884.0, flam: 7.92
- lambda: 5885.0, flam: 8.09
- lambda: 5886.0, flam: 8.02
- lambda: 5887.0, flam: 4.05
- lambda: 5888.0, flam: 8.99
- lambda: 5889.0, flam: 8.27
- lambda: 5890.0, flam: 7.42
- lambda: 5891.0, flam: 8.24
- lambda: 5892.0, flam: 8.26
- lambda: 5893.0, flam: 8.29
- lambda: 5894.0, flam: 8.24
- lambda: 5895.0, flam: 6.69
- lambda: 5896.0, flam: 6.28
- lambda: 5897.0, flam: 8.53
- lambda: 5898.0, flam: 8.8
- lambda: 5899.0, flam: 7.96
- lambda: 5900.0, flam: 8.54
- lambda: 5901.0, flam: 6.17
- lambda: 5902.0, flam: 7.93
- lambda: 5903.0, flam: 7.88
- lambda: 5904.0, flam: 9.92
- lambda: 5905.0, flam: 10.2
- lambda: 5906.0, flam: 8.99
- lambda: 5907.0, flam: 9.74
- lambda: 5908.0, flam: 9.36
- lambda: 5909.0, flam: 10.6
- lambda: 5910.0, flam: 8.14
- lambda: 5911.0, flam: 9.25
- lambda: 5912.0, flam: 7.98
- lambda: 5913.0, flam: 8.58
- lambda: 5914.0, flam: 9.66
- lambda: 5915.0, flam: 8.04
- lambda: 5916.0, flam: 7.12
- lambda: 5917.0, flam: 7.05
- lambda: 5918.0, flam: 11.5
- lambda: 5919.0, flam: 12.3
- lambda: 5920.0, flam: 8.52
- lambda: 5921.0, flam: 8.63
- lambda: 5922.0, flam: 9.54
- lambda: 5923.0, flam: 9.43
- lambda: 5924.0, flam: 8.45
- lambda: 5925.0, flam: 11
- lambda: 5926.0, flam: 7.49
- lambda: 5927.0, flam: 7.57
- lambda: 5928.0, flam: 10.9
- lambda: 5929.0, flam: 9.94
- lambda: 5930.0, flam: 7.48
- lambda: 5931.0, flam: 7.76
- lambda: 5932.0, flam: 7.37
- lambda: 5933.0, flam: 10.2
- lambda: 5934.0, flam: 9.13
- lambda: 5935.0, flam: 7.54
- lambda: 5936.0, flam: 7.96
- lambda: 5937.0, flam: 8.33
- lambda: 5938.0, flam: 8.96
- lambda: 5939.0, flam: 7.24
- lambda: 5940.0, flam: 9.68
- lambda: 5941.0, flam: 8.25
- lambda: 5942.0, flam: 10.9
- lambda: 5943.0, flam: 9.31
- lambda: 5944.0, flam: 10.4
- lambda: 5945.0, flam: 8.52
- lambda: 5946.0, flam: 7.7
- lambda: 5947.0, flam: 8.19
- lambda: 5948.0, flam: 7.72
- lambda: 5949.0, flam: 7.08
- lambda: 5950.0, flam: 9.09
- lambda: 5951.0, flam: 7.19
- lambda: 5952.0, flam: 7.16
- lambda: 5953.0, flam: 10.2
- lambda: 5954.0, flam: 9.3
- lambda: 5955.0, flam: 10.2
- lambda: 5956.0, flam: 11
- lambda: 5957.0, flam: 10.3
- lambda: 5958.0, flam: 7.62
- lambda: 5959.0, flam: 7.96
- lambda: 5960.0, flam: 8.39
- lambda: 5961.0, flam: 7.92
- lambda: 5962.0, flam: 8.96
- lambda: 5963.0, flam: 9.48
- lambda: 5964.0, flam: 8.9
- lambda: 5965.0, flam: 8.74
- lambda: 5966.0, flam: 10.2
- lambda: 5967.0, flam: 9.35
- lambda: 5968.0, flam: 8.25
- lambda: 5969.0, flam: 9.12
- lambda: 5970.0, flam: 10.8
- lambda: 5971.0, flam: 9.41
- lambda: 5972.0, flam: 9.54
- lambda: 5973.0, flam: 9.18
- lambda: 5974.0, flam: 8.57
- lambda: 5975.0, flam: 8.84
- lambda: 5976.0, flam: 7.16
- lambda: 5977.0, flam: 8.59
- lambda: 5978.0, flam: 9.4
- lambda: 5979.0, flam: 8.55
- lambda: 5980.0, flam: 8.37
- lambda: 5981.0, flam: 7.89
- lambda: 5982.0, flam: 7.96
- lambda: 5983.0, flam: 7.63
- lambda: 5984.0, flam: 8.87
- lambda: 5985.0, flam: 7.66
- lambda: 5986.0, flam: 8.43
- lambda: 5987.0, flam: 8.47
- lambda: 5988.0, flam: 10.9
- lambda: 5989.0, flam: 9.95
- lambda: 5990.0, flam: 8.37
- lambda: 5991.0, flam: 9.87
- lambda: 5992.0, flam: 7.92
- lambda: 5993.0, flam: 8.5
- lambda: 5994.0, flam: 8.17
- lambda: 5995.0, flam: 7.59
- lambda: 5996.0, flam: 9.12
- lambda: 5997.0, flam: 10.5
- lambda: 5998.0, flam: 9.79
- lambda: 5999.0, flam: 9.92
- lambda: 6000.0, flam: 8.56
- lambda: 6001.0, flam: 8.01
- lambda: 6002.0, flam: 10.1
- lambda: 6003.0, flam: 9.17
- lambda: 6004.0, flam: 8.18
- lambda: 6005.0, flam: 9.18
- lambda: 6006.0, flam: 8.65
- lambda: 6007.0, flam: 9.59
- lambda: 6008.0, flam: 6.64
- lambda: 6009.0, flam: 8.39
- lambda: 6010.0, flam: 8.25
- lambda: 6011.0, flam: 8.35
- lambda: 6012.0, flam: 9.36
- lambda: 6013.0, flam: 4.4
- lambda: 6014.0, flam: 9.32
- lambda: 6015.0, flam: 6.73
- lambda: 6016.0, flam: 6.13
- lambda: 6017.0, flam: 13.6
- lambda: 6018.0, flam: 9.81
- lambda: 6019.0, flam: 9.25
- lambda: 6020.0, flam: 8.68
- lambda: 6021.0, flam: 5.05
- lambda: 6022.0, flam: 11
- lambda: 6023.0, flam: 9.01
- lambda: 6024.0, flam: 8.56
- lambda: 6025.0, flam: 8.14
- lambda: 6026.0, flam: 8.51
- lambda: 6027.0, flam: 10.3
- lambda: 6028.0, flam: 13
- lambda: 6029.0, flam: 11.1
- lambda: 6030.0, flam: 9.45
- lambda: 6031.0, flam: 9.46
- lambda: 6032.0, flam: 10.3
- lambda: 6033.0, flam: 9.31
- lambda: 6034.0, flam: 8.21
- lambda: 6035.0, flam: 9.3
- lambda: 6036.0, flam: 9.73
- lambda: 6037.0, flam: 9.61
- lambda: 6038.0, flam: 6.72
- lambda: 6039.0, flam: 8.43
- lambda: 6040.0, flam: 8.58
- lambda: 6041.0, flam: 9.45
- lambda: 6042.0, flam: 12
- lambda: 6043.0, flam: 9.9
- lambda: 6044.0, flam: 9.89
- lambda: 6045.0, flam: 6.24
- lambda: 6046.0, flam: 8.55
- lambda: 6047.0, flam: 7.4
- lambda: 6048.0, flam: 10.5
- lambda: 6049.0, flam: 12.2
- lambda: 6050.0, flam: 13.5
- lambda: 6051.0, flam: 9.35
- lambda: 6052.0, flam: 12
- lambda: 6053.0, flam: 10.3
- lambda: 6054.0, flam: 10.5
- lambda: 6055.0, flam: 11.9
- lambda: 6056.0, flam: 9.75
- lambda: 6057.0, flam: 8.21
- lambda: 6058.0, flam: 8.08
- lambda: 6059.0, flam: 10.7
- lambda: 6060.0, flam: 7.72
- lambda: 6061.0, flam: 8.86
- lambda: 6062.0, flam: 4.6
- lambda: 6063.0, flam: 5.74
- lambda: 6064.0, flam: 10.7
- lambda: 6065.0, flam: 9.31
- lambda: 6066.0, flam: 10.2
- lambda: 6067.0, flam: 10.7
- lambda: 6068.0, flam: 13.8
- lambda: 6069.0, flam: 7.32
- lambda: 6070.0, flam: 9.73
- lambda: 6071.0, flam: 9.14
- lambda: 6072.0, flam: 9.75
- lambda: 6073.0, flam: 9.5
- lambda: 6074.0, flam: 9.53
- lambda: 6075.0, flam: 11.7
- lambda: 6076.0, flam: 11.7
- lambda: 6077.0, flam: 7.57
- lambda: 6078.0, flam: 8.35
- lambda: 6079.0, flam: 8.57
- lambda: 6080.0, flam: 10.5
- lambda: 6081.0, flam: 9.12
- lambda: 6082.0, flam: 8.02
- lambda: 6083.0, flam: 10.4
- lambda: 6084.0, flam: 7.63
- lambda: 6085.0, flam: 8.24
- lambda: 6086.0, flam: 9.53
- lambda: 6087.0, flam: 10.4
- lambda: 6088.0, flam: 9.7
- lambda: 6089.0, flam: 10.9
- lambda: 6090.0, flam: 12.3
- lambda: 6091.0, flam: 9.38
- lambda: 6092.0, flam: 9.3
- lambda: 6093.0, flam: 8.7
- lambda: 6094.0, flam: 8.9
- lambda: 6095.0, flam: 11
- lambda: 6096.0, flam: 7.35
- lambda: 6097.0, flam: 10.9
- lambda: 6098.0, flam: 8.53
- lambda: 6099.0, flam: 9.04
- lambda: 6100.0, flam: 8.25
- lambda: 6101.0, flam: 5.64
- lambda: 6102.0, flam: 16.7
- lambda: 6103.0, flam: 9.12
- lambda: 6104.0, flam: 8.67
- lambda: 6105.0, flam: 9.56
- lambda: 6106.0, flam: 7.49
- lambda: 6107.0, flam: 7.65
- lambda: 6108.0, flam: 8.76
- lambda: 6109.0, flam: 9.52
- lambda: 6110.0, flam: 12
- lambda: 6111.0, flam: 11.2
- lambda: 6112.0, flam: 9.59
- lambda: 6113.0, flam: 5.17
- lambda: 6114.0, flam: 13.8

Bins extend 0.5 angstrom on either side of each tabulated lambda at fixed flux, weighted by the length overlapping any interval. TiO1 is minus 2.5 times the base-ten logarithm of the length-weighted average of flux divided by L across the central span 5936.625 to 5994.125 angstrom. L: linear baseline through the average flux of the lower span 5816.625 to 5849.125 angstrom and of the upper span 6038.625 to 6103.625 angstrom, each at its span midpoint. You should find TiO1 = 0.09 mag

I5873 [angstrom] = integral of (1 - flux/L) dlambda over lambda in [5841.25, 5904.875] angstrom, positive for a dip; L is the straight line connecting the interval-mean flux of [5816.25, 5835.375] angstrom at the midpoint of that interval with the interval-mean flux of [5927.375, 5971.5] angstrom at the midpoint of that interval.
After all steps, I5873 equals 5.9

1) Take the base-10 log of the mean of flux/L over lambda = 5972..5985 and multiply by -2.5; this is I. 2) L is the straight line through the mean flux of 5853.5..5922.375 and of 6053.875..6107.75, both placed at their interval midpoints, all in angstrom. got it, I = 0.07 mag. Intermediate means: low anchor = 8.7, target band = 8.43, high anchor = 9.37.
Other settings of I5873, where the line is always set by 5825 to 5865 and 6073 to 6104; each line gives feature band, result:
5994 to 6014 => 1.7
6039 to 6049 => 0.2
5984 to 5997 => 0.8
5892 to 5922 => 1.9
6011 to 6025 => 1.4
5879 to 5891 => 1.7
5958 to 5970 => 0.6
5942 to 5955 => 0.9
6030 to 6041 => 0.5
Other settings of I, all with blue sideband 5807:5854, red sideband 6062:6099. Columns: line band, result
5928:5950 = 0.10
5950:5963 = 0.07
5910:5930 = 0.05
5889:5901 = 0.20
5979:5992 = 0.10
